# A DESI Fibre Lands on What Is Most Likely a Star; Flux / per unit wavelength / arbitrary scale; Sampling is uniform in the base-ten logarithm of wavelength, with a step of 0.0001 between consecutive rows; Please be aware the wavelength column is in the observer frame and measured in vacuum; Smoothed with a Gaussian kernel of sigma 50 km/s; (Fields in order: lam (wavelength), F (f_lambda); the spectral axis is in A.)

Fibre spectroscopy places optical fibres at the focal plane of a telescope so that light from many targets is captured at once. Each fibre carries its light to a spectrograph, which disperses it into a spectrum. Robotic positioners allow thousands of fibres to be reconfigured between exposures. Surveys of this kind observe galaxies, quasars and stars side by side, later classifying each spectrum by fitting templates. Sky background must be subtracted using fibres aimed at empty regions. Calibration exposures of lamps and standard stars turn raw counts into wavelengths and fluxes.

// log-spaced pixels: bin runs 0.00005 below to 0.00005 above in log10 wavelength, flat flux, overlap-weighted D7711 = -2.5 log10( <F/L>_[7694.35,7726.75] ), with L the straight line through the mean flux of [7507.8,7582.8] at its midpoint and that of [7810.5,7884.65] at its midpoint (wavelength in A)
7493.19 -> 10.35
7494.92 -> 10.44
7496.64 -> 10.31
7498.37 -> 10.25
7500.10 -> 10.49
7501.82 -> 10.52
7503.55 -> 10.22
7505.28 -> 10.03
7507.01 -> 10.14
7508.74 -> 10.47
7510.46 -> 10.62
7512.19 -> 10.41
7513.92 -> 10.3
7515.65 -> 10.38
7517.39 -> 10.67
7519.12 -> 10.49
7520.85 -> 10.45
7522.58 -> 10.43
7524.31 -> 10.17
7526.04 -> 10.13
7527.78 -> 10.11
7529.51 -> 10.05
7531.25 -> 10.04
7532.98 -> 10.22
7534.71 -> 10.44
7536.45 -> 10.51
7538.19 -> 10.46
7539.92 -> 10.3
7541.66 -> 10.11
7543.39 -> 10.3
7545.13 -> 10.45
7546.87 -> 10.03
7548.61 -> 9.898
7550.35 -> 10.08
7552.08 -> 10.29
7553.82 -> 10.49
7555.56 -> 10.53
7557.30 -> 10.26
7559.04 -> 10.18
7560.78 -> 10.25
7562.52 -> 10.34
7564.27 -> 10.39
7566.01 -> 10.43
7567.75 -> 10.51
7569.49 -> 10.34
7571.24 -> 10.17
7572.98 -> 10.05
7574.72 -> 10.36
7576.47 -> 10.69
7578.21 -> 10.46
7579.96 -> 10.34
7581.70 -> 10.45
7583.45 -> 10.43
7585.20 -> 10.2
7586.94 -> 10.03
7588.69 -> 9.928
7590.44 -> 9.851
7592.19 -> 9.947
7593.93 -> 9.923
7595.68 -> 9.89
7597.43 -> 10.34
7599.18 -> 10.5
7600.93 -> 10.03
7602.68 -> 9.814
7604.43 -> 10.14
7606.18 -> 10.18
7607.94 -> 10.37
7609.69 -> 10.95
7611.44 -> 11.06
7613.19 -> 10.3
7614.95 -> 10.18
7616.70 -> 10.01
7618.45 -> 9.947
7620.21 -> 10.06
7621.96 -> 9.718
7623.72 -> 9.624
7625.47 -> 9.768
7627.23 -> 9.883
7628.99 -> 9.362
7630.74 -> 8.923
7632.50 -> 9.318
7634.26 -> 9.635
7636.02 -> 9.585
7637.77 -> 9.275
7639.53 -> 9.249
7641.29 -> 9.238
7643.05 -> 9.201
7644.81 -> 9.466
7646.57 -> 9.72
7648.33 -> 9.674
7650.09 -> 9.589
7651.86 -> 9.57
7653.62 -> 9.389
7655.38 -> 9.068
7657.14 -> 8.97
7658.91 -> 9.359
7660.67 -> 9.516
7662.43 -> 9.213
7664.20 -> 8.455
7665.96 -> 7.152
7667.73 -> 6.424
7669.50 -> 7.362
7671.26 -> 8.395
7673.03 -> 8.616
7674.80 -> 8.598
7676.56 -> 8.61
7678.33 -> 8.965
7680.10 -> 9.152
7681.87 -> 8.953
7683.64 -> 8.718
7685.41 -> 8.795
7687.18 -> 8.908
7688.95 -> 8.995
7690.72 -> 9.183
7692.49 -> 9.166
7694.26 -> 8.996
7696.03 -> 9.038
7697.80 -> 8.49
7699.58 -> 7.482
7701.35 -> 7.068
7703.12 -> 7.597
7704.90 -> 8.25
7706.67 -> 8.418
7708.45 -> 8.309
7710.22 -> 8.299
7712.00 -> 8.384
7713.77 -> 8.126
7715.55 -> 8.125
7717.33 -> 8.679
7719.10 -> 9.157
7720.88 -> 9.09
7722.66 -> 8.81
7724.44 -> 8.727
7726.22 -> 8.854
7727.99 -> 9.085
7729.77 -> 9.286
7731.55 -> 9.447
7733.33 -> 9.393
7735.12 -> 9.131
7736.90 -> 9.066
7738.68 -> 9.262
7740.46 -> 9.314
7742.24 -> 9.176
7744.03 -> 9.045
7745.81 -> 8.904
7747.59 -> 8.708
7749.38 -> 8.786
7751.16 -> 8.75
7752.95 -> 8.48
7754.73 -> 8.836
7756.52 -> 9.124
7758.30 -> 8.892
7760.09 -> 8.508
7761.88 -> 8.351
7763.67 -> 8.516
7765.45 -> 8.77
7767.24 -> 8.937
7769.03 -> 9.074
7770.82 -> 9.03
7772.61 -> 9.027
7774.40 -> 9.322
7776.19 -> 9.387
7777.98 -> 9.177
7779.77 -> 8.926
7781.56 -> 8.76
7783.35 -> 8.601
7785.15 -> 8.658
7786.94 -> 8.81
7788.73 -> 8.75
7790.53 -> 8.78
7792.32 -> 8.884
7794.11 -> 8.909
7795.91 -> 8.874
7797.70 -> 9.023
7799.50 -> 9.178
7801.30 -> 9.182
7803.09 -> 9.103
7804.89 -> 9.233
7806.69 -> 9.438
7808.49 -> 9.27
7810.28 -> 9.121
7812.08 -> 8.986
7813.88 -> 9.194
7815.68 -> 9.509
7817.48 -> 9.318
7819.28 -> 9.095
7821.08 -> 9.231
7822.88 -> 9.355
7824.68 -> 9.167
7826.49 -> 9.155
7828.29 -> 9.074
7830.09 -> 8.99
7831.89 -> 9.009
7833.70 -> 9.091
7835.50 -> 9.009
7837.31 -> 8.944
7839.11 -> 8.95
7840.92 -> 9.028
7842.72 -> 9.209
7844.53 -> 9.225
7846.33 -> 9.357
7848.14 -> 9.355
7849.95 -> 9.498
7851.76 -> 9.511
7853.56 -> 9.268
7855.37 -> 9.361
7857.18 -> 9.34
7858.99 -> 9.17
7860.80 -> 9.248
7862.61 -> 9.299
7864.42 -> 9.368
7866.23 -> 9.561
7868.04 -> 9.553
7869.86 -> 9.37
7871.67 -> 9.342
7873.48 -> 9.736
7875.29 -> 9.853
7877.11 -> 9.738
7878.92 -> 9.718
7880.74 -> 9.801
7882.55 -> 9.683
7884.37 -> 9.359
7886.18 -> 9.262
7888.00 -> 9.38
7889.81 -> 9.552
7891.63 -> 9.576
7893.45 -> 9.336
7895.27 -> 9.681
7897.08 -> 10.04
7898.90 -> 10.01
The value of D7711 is 0.17 mag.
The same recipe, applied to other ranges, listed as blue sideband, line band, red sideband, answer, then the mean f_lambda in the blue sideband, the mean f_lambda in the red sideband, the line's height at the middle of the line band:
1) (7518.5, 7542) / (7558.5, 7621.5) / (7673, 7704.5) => -0.065 mag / 10.3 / 8.62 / 9.66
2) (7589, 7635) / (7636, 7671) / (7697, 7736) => 0.056 mag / 9.99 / 8.55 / 9.42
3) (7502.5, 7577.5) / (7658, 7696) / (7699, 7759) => 0.061 mag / 10.3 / 8.72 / 9.15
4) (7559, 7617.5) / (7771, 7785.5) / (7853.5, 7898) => 0.089 mag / 10.3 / 9.51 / 9.77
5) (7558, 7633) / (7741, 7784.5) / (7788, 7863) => 0.065 mag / 10.1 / 9.16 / 9.43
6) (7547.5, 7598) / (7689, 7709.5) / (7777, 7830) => 0.146 mag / 10.2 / 9.06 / 9.59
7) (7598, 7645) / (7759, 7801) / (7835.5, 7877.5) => 0.074 mag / 9.85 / 9.35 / 9.51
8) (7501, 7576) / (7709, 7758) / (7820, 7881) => 0.093 mag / 10.3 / 9.31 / 9.69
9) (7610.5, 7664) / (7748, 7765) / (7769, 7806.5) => 0.051 mag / 9.58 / 8.99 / 9.11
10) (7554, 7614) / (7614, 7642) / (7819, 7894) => 0.057 mag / 10.3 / 9.34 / 10.1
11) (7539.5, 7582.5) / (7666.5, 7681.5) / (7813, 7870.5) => 0.194 mag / 10.3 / 9.24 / 9.88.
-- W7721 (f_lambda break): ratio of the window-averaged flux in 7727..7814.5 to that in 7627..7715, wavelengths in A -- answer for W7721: 1.02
